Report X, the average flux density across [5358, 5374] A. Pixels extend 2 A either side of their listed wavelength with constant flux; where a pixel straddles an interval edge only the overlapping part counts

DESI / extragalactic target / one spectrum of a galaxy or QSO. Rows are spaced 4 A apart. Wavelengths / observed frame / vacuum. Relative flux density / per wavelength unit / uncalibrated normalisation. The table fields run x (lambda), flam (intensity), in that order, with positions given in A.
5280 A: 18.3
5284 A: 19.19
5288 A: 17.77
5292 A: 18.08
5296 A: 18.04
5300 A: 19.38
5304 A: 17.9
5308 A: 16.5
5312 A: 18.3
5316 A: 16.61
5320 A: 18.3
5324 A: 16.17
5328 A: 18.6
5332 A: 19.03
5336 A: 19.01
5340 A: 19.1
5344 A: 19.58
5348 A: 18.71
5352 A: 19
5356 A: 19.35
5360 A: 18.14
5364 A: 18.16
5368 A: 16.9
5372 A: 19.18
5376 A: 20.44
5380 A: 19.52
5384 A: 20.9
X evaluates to 18.1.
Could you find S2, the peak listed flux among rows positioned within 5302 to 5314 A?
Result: 18.3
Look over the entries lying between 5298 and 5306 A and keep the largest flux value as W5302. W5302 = 19.38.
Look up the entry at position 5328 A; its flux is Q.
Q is 18.6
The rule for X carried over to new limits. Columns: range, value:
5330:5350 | 19.1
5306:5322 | 17.4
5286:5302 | 18.3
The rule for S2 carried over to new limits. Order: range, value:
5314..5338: 19.03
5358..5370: 18.16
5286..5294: 18.08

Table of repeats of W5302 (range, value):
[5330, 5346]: 19.58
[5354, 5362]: 19.35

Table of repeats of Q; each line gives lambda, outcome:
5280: 18.3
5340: 19.1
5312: 18.3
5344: 19.58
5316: 16.61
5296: 18.04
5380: 19.52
